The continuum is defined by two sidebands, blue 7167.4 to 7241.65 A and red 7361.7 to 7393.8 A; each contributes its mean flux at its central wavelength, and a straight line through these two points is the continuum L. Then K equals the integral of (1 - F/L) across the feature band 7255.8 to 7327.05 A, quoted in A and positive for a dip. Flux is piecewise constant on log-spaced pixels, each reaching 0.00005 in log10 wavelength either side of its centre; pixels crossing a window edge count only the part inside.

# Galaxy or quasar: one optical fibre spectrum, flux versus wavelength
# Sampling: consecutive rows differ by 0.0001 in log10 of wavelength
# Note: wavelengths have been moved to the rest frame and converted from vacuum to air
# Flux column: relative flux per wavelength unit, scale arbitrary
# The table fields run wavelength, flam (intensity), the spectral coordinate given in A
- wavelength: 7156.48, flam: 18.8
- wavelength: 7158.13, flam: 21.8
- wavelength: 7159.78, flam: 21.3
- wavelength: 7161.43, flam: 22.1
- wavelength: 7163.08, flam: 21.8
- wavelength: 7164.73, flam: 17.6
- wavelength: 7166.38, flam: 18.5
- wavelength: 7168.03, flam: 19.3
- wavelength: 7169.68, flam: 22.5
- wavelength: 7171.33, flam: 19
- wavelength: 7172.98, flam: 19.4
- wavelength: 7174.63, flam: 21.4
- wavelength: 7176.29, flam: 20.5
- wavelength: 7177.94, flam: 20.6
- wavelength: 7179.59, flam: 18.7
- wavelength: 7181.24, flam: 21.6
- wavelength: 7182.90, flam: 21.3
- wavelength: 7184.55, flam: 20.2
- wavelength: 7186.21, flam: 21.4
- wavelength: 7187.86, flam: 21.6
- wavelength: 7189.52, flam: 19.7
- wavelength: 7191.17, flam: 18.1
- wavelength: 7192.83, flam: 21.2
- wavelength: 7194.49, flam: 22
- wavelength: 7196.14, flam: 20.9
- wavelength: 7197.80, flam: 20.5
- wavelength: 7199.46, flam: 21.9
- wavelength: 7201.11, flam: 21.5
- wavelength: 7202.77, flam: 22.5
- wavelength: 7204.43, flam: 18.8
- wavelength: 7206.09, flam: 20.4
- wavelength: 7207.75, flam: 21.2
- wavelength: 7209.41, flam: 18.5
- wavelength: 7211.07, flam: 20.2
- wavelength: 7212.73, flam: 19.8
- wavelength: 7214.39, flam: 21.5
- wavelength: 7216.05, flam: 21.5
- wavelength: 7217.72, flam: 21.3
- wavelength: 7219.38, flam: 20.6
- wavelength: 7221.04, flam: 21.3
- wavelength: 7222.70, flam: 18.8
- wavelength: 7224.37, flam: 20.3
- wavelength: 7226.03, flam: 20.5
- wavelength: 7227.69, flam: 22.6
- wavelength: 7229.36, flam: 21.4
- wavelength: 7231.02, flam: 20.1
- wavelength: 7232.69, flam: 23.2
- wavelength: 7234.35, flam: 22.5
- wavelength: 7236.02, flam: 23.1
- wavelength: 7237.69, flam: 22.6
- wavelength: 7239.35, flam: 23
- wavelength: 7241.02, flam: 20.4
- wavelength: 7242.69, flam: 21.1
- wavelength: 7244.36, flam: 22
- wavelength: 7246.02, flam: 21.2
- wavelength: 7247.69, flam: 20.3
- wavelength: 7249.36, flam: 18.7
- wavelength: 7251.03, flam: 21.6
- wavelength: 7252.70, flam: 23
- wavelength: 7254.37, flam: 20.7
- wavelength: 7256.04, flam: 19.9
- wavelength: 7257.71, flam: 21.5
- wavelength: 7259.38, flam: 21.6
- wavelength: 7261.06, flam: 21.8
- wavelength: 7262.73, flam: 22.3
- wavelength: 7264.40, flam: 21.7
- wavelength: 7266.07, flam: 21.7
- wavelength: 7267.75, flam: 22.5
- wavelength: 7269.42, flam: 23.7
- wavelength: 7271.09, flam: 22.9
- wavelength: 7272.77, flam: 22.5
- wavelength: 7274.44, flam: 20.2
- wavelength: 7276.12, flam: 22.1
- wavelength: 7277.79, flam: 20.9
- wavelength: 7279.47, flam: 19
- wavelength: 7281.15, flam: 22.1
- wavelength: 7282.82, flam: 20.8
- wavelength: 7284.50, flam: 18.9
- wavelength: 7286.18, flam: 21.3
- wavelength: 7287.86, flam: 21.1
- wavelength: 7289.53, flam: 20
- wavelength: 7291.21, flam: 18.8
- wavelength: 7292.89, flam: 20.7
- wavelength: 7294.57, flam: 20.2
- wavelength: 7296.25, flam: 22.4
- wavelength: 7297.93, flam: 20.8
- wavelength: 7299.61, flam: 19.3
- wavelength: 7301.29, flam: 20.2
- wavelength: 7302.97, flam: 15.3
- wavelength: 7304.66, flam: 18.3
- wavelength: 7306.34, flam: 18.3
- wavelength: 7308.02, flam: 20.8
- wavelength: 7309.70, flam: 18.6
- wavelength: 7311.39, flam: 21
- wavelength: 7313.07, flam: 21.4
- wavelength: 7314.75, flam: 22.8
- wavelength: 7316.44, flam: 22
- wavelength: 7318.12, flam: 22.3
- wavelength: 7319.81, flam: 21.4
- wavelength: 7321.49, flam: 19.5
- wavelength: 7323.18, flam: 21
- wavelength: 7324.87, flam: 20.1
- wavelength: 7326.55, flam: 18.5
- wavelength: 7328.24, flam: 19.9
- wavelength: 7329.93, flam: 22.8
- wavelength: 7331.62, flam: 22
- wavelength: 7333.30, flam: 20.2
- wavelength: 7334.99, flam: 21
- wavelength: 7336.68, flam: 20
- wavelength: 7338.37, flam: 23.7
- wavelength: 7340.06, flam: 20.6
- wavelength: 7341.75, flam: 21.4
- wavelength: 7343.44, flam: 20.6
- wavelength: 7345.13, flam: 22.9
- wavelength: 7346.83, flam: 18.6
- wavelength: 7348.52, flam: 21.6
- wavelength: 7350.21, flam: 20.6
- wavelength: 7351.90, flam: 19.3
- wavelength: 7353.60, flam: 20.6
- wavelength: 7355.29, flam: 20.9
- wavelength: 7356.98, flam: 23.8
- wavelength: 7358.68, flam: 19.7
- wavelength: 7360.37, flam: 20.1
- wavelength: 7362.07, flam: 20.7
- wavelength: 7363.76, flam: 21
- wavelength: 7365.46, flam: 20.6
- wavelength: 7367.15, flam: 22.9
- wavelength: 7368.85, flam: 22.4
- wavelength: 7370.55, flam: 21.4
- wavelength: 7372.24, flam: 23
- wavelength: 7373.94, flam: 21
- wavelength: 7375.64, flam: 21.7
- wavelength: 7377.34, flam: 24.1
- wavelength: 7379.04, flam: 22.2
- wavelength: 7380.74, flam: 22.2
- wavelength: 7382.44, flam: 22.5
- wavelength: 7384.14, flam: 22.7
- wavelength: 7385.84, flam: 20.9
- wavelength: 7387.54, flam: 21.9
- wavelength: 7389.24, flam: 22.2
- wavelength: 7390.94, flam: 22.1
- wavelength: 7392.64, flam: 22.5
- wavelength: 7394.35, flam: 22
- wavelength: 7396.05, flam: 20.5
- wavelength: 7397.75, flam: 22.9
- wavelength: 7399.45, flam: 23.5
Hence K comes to 2.3 A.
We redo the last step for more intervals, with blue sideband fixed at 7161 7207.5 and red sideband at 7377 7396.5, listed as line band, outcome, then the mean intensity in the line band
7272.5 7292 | 0.7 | 20.6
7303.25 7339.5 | 1.6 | 20.7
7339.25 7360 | 0.9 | 20.9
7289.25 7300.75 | 0.6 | 20.3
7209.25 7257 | -0.5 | 21.1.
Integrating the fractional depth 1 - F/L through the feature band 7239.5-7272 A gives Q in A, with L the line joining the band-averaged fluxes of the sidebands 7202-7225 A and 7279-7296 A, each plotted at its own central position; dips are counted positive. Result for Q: -1.8 A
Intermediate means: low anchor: 20.5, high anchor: 20.4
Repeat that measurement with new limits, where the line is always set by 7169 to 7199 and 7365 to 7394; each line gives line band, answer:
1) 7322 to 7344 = 0.9 A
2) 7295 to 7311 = 1.6 A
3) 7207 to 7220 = 0.2 A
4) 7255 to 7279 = -0.6 A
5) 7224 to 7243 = -0.7 A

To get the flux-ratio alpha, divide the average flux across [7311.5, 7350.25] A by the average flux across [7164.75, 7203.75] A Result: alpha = 1.03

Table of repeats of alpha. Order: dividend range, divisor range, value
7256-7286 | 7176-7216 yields 1.04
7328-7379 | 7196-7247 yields 1.01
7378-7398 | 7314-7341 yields 1.04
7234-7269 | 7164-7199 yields 1.06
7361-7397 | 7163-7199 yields 1.08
